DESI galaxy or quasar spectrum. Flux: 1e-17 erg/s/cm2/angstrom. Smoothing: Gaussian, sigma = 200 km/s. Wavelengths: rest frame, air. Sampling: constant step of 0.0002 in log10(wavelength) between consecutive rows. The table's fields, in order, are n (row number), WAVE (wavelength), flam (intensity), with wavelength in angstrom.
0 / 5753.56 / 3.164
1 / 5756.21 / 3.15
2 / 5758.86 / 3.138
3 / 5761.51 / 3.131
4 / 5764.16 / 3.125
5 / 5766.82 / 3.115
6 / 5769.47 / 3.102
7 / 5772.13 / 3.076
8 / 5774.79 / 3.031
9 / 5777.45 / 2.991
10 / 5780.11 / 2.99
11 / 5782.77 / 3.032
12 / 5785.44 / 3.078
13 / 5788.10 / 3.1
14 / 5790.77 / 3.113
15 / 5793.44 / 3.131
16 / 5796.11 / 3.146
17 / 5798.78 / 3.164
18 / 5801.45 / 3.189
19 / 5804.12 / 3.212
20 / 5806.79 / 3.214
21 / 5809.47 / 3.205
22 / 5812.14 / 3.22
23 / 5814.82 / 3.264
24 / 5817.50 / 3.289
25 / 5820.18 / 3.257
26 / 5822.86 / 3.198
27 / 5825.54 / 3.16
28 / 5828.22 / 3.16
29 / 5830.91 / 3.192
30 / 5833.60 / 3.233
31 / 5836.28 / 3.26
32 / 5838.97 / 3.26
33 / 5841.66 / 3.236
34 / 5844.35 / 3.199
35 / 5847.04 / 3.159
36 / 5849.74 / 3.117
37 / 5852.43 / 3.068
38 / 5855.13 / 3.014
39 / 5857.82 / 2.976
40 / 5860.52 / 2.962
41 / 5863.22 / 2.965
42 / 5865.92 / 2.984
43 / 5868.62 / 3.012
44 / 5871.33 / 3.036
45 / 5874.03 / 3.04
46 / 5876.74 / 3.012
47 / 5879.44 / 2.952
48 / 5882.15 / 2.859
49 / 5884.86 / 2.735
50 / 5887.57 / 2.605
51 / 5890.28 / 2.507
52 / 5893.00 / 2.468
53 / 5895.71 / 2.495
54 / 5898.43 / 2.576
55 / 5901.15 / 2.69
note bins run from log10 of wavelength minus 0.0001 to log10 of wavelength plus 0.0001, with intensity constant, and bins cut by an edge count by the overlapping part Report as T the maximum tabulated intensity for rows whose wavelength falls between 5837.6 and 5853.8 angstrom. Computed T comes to 3.26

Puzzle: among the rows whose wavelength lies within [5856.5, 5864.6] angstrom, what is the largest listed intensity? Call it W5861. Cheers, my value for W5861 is 2.976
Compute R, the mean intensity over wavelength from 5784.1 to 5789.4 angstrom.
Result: 3.09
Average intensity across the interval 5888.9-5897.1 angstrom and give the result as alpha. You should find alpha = 2.49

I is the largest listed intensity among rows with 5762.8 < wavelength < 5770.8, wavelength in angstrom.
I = 3.125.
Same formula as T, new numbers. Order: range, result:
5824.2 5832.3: 3.192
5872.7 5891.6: 3.04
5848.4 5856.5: 3.117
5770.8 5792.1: 3.113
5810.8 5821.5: 3.289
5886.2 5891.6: 2.605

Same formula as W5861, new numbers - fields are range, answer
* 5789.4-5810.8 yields 3.214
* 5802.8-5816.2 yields 3.264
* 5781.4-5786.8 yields 3.078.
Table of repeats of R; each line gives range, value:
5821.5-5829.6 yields 3.17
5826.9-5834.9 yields 3.19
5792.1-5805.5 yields 3.17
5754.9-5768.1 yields 3.13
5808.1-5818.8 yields 3.24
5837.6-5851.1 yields 3.19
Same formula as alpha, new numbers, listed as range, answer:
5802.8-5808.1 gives 3.22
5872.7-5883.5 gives 2.97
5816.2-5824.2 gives 3.25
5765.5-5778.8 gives 3.06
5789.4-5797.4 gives 3.13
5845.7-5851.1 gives 3.14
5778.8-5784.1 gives 3.01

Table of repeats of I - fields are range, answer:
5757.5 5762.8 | 3.138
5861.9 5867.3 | 2.984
